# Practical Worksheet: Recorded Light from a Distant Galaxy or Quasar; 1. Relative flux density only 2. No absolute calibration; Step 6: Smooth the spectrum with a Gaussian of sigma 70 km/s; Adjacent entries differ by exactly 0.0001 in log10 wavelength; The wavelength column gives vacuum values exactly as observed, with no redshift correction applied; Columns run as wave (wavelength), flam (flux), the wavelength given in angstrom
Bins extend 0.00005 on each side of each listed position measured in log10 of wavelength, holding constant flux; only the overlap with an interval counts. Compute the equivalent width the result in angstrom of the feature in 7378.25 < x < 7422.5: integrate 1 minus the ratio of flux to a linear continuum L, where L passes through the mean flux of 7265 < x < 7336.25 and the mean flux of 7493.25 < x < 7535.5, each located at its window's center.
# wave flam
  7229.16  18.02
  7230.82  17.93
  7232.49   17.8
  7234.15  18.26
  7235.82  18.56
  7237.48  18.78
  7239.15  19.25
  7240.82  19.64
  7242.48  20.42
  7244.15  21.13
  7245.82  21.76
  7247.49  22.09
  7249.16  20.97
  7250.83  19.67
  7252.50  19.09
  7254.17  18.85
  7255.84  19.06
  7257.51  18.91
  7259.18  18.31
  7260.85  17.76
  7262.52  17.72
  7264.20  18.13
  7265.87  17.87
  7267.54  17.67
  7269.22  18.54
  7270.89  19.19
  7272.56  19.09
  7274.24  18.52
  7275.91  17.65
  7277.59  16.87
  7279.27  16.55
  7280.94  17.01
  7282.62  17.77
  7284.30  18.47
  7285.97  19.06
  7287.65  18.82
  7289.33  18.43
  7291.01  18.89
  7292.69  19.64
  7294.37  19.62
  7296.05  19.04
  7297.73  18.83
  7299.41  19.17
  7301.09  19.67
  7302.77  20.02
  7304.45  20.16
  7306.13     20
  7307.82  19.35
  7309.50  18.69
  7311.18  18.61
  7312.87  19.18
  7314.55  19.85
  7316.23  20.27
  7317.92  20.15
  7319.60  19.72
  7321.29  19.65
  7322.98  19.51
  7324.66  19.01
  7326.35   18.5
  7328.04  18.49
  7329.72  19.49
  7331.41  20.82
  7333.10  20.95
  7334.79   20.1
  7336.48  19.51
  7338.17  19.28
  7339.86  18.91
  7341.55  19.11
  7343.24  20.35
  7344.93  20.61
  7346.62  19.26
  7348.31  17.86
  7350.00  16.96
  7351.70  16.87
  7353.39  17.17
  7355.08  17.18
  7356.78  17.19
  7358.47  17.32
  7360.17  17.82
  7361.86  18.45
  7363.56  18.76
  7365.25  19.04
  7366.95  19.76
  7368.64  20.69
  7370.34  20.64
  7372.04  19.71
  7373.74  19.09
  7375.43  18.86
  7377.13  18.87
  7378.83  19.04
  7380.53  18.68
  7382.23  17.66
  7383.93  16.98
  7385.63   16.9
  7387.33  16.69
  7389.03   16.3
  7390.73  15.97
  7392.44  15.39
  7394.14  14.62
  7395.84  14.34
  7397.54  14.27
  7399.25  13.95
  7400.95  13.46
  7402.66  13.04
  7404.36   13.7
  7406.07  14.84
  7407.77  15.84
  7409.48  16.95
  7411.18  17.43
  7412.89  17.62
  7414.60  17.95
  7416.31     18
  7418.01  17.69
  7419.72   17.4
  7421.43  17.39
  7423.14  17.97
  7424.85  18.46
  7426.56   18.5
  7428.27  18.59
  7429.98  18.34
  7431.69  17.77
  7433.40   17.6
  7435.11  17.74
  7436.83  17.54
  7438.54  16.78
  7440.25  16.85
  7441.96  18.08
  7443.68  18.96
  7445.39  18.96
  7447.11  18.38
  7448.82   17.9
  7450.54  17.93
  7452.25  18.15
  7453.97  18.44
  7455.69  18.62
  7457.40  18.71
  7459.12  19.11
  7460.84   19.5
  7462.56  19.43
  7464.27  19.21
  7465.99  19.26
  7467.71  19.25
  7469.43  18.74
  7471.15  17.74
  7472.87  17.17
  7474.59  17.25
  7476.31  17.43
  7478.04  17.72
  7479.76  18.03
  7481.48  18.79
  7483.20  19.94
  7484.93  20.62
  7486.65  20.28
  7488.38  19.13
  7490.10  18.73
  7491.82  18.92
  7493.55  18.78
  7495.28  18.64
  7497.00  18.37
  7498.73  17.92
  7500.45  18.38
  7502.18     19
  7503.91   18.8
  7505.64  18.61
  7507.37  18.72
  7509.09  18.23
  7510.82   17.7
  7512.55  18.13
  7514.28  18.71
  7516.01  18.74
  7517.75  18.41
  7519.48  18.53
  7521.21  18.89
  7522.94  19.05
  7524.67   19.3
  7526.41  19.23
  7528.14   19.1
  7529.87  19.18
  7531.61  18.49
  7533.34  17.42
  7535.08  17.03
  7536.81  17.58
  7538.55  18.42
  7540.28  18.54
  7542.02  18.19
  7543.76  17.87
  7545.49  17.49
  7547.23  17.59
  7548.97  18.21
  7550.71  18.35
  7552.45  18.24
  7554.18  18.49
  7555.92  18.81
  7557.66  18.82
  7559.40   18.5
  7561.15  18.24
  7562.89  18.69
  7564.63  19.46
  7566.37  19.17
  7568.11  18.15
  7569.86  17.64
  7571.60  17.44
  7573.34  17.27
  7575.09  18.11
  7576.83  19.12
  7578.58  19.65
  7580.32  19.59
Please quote 6.1 angstrom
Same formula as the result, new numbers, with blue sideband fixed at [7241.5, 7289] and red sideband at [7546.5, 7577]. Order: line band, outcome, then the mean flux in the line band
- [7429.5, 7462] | 0.6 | 18.2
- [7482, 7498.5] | -0.7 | 19.2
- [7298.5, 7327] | -1.2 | 19.5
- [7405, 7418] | 1.1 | 16.9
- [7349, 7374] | 0.3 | 18.4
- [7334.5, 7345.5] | -0.6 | 19.7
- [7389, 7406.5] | 3.9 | 14.4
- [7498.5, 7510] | -0.1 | 18.6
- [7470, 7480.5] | 0.5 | 17.6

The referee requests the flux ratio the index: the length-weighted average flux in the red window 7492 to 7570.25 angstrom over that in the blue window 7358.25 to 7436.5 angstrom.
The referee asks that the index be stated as 1.1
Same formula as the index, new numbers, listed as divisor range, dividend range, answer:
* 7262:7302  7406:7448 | 0.96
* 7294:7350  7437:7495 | 0.95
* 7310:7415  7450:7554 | 1.03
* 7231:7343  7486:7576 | 0.97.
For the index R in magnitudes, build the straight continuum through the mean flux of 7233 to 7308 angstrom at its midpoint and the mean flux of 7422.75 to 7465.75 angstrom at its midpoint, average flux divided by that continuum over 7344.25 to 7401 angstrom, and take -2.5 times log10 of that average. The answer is 0.06 mag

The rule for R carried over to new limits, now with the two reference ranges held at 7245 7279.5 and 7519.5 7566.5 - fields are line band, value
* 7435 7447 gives 0.04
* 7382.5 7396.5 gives 0.17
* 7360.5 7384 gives -0.02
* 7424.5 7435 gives 0.02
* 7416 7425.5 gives 0.05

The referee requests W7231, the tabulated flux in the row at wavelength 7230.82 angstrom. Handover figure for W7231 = 17.93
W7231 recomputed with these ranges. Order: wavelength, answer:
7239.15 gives 19.25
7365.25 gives 19.04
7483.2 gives 19.94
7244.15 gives 21.13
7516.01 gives 18.74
